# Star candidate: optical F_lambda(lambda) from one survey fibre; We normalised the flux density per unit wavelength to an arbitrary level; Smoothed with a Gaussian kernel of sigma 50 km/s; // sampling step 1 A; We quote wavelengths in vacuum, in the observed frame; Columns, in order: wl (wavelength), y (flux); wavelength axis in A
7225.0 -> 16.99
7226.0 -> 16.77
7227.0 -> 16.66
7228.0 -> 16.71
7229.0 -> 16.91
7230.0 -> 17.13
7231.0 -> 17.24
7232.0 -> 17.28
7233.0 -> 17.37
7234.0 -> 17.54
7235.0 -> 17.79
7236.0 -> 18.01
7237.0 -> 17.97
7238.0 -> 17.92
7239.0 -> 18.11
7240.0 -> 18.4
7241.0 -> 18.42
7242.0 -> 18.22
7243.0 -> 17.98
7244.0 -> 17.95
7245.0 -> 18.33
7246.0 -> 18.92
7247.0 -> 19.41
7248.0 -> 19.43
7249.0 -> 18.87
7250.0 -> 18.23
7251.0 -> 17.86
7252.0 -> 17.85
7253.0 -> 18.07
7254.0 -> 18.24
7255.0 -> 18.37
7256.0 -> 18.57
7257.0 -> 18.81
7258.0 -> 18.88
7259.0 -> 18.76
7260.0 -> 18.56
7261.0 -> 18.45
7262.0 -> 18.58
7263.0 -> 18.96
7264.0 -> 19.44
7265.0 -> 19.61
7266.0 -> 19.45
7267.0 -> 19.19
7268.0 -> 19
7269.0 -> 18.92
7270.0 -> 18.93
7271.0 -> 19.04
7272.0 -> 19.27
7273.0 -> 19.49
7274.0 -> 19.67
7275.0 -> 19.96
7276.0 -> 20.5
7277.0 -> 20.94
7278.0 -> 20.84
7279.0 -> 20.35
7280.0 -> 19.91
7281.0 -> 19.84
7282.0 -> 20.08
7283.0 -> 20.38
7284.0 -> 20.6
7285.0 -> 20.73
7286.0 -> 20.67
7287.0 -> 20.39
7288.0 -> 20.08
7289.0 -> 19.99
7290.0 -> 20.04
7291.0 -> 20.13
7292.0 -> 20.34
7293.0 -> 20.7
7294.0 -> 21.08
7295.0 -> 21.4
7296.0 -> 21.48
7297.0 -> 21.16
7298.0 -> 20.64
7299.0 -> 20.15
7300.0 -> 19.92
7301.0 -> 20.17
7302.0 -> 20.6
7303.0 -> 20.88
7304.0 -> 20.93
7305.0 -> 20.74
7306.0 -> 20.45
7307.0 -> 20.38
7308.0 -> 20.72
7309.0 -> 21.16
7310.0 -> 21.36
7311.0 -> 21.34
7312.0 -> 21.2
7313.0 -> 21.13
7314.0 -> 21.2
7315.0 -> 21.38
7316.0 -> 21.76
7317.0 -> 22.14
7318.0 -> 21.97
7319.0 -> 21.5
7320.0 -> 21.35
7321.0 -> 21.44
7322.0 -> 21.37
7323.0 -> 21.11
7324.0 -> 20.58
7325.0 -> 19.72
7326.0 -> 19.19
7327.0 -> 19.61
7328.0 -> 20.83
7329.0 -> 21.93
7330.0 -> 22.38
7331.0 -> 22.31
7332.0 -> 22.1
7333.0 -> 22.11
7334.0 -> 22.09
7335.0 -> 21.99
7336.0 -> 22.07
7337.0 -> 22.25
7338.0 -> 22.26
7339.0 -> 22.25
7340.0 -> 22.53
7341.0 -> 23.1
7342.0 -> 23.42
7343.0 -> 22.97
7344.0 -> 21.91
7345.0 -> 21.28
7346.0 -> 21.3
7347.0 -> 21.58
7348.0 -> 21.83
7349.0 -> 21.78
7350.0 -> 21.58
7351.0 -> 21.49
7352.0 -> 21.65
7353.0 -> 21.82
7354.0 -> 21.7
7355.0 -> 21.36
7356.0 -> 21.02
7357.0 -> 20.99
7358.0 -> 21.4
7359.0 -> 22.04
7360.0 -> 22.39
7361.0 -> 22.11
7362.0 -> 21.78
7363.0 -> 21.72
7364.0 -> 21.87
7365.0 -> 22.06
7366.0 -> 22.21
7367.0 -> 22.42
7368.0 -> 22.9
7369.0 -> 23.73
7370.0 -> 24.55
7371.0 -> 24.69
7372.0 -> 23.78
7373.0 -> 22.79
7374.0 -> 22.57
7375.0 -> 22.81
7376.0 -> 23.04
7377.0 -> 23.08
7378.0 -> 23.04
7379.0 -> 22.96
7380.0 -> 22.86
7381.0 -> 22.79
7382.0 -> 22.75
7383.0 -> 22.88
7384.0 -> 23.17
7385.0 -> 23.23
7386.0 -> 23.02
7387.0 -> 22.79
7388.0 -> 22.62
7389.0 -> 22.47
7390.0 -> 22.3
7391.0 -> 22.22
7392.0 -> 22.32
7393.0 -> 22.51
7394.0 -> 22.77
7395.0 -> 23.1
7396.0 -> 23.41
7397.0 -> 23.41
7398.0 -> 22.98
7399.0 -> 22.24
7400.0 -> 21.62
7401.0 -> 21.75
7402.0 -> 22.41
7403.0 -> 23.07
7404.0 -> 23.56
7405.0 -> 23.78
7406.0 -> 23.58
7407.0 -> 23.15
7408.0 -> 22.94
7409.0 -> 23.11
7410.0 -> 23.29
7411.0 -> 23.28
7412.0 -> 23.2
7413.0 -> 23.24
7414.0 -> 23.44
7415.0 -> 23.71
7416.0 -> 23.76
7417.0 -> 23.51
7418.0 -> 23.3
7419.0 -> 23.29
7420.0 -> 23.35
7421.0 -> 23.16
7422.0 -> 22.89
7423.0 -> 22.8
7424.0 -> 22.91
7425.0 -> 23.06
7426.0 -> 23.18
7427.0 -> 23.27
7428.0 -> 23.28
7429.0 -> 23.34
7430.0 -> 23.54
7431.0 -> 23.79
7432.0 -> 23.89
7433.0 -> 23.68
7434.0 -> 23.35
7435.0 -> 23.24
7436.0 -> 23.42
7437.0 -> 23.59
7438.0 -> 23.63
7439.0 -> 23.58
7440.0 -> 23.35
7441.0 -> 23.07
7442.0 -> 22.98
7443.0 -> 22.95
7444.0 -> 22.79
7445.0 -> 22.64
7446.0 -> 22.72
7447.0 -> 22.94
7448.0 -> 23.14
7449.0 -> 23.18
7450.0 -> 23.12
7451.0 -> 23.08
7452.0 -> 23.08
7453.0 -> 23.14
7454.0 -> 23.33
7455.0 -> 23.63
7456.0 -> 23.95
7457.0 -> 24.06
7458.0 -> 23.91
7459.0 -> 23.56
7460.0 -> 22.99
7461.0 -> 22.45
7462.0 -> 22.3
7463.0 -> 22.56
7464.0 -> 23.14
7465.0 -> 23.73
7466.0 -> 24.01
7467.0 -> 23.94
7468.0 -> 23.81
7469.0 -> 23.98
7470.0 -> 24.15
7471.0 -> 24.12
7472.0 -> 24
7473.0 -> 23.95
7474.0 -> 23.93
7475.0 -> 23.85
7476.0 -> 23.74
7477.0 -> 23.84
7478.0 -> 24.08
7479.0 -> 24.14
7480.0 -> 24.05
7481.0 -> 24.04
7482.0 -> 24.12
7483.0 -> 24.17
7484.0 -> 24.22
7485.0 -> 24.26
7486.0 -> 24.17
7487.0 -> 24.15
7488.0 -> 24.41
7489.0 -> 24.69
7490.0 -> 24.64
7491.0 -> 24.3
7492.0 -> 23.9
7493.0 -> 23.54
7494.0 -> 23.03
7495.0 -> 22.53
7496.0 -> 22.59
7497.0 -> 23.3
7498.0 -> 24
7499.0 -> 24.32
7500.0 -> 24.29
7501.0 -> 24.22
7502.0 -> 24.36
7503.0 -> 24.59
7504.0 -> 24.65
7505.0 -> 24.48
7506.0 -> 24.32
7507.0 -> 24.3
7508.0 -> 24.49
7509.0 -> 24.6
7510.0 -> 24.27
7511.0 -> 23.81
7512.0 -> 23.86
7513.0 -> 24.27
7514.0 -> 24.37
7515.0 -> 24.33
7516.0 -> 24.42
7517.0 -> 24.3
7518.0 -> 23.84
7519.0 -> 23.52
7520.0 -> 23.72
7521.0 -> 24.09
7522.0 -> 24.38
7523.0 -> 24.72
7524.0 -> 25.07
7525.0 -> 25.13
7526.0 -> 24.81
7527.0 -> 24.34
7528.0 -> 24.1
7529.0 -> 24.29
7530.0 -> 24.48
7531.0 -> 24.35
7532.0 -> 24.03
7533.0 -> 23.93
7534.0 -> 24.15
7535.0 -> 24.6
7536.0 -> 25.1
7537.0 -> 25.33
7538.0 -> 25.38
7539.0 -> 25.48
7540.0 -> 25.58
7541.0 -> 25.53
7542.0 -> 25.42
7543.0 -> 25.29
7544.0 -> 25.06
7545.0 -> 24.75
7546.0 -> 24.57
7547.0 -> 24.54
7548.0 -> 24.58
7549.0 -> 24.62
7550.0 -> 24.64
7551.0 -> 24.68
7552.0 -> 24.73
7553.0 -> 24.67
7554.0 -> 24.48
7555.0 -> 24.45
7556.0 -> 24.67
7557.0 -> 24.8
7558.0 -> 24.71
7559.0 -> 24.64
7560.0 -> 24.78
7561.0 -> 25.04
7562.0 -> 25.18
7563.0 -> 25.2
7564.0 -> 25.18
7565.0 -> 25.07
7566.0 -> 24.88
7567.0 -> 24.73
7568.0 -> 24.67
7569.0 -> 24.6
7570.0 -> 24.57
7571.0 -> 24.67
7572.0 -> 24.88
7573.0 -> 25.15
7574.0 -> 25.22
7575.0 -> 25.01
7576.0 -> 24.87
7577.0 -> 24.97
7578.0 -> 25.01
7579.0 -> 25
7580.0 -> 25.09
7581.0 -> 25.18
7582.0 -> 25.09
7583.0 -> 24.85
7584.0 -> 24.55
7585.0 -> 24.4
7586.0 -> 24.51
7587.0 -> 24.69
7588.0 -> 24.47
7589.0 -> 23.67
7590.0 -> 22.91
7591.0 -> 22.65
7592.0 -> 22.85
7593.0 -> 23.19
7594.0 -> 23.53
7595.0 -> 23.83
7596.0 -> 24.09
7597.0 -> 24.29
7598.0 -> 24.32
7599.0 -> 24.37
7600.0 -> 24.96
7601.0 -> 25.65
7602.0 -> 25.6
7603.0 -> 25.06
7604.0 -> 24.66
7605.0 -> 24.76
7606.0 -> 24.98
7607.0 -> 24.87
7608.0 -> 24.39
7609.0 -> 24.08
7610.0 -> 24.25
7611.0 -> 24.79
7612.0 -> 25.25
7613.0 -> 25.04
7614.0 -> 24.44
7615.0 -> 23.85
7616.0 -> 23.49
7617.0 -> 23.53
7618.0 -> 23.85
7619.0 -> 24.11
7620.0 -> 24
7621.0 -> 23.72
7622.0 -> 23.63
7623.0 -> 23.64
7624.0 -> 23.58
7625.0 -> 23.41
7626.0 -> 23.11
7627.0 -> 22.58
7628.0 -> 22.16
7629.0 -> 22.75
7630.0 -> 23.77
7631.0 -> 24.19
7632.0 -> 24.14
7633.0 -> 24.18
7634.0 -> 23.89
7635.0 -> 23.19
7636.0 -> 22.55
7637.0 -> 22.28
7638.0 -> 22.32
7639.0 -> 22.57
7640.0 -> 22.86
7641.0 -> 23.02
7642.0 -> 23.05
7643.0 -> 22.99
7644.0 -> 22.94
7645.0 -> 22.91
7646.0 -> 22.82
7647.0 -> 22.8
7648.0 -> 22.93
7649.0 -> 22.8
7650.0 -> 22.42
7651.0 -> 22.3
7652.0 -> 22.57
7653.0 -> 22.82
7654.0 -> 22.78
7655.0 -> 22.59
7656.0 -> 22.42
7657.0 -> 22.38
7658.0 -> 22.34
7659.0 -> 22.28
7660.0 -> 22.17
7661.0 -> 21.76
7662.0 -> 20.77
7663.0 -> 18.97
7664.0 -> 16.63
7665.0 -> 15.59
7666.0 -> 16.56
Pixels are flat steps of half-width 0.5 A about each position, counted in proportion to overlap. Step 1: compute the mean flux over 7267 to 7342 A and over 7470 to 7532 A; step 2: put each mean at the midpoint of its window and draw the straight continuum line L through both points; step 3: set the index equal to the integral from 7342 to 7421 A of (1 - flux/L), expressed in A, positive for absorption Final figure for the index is -1.83 A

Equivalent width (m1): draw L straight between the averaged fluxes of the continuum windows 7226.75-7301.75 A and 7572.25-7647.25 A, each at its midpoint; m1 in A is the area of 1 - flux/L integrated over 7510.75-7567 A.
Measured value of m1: -4.0 A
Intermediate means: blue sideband 19.1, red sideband 24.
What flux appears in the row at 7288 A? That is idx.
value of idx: 20.08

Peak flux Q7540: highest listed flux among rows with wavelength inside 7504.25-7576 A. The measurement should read 25.58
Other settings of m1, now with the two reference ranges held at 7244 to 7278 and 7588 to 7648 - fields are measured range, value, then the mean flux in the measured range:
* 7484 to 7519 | -3.01 A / 24.1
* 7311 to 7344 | -2.95 A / 21.7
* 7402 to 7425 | -2.45 A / 23.3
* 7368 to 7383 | -1.98 A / 23.2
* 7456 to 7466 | -0.75 A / 23.3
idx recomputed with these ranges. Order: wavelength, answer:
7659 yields 22.28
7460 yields 22.99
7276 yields 20.5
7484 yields 24.22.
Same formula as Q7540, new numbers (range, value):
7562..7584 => 25.22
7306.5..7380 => 24.69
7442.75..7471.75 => 24.15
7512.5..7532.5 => 25.13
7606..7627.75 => 25.25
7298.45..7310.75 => 21.36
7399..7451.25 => 23.89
